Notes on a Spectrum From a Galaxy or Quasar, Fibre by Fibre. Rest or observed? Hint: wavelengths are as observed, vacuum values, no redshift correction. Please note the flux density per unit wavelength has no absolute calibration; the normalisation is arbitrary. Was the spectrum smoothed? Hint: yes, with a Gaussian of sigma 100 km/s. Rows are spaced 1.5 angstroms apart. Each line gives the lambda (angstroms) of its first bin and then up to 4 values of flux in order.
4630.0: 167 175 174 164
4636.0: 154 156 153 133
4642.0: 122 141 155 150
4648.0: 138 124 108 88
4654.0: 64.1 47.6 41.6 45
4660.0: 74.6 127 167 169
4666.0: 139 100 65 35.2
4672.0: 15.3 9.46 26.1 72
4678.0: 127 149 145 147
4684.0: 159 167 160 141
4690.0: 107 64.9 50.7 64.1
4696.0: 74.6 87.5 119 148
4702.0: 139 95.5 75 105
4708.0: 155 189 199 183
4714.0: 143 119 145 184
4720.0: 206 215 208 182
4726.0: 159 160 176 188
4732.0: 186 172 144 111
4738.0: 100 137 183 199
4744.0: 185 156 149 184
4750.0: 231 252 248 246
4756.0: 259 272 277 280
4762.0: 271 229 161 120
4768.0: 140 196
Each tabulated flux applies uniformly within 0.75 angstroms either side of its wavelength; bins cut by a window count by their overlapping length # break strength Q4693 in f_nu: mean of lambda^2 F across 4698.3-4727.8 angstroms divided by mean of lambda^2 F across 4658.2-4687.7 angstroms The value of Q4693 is 1.50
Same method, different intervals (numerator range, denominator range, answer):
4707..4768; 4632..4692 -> 1.71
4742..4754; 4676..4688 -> 1.46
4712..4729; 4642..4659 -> 1.75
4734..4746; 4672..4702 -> 1.49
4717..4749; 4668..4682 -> 2.37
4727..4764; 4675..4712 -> 1.69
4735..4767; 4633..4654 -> 1.55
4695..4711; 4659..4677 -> 1.49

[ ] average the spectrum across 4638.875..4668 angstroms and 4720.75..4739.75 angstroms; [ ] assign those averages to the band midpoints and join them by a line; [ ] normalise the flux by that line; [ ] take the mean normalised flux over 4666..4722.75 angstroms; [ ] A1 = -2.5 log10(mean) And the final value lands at 0.20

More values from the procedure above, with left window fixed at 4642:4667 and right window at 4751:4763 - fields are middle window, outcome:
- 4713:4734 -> 0.22 mag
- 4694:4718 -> 0.42 mag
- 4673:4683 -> 0.46 mag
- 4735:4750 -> 0.46 mag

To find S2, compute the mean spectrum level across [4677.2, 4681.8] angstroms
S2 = 140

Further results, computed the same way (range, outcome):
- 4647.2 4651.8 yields 123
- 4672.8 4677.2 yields 35.7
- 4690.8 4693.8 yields 57.8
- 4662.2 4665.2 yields 167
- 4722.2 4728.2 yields 178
